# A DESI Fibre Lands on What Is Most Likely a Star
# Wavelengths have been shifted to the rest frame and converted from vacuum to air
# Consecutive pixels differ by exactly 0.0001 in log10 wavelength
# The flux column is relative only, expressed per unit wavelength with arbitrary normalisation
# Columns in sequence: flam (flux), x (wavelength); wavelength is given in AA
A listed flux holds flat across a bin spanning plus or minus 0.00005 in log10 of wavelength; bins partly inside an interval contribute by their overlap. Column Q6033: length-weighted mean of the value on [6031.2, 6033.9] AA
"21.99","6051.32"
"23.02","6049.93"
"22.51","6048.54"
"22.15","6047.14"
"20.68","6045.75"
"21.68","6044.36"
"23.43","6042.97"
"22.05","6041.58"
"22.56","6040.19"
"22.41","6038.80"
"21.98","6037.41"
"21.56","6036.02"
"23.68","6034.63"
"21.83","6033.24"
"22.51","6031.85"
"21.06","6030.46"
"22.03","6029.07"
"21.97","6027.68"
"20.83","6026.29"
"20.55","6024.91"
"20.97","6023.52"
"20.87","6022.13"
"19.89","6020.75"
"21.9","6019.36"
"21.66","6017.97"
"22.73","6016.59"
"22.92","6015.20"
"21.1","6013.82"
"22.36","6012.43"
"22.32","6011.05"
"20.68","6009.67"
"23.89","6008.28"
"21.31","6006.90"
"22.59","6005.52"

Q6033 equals 22.2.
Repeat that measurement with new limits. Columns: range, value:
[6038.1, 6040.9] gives 22.5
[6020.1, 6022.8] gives 20.4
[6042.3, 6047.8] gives 22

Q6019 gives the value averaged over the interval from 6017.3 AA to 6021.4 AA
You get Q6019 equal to 21.1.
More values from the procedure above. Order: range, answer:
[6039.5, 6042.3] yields 22.3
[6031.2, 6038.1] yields 22.3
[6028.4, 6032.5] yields 21.8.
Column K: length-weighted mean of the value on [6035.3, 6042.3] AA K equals 22.1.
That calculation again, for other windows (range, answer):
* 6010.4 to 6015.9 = 22.2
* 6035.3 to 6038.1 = 21.8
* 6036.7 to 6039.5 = 22.2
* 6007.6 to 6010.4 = 22.3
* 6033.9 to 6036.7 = 22.6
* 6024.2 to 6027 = 20.7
